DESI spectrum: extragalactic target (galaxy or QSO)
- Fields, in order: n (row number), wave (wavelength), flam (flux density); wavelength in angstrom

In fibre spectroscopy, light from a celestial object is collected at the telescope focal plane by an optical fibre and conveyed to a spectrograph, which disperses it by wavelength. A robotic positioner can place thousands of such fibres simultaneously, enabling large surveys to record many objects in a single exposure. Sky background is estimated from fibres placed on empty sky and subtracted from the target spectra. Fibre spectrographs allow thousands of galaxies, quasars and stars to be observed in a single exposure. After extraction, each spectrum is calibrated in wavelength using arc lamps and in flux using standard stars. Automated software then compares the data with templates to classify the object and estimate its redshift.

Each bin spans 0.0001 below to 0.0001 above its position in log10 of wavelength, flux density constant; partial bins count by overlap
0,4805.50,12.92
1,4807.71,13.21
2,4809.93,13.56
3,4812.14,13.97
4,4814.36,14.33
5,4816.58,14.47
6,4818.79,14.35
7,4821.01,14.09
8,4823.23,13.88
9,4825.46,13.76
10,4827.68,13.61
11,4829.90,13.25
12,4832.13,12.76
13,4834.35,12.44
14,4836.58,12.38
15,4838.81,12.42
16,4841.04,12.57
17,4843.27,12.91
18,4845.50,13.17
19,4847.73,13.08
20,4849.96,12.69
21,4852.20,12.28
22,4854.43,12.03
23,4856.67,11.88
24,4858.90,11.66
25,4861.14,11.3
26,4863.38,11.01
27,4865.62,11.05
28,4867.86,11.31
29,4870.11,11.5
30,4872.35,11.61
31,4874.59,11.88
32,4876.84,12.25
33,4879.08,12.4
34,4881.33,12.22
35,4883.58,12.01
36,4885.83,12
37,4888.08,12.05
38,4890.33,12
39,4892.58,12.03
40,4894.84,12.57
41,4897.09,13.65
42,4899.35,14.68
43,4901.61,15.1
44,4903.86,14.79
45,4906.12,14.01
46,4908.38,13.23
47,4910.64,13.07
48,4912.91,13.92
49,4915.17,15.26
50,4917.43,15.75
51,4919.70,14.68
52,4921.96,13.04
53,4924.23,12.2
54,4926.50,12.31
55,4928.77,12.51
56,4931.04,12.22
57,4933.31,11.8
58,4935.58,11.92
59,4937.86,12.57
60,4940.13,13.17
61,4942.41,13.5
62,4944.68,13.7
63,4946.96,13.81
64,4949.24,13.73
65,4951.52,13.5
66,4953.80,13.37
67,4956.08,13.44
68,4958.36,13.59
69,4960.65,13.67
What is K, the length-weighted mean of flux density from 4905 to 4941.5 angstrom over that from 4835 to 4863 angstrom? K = 1.1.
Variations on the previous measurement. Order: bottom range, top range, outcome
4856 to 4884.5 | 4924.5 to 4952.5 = 1.10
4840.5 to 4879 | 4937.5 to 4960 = 1.12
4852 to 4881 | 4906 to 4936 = 1.14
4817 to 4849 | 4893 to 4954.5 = 1.02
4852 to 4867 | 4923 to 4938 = 1.05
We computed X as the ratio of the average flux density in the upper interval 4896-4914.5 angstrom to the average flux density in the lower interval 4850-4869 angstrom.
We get 1.2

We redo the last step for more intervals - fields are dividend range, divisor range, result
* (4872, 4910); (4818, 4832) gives 0.94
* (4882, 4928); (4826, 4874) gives 1.09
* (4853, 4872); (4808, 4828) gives 0.82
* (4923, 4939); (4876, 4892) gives 1.01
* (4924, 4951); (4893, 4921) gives 0.91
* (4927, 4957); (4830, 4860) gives 1.04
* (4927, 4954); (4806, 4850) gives 0.97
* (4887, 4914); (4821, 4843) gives 1.03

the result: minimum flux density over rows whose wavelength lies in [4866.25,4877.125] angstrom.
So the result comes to 11.31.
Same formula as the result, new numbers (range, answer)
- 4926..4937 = 11.8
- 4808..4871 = 11.01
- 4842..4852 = 12.69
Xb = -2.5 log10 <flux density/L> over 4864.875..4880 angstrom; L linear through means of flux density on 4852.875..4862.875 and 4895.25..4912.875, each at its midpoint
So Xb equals 0.06 mag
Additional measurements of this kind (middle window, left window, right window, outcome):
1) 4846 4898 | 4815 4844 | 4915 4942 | 0.101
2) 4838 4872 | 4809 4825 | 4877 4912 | 0.130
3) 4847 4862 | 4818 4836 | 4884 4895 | 0.064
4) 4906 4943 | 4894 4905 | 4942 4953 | 0.056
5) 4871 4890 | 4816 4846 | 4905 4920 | 0.152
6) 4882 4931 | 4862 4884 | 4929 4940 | -0.114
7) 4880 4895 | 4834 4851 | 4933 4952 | 0.070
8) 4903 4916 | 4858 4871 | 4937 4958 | -0.127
